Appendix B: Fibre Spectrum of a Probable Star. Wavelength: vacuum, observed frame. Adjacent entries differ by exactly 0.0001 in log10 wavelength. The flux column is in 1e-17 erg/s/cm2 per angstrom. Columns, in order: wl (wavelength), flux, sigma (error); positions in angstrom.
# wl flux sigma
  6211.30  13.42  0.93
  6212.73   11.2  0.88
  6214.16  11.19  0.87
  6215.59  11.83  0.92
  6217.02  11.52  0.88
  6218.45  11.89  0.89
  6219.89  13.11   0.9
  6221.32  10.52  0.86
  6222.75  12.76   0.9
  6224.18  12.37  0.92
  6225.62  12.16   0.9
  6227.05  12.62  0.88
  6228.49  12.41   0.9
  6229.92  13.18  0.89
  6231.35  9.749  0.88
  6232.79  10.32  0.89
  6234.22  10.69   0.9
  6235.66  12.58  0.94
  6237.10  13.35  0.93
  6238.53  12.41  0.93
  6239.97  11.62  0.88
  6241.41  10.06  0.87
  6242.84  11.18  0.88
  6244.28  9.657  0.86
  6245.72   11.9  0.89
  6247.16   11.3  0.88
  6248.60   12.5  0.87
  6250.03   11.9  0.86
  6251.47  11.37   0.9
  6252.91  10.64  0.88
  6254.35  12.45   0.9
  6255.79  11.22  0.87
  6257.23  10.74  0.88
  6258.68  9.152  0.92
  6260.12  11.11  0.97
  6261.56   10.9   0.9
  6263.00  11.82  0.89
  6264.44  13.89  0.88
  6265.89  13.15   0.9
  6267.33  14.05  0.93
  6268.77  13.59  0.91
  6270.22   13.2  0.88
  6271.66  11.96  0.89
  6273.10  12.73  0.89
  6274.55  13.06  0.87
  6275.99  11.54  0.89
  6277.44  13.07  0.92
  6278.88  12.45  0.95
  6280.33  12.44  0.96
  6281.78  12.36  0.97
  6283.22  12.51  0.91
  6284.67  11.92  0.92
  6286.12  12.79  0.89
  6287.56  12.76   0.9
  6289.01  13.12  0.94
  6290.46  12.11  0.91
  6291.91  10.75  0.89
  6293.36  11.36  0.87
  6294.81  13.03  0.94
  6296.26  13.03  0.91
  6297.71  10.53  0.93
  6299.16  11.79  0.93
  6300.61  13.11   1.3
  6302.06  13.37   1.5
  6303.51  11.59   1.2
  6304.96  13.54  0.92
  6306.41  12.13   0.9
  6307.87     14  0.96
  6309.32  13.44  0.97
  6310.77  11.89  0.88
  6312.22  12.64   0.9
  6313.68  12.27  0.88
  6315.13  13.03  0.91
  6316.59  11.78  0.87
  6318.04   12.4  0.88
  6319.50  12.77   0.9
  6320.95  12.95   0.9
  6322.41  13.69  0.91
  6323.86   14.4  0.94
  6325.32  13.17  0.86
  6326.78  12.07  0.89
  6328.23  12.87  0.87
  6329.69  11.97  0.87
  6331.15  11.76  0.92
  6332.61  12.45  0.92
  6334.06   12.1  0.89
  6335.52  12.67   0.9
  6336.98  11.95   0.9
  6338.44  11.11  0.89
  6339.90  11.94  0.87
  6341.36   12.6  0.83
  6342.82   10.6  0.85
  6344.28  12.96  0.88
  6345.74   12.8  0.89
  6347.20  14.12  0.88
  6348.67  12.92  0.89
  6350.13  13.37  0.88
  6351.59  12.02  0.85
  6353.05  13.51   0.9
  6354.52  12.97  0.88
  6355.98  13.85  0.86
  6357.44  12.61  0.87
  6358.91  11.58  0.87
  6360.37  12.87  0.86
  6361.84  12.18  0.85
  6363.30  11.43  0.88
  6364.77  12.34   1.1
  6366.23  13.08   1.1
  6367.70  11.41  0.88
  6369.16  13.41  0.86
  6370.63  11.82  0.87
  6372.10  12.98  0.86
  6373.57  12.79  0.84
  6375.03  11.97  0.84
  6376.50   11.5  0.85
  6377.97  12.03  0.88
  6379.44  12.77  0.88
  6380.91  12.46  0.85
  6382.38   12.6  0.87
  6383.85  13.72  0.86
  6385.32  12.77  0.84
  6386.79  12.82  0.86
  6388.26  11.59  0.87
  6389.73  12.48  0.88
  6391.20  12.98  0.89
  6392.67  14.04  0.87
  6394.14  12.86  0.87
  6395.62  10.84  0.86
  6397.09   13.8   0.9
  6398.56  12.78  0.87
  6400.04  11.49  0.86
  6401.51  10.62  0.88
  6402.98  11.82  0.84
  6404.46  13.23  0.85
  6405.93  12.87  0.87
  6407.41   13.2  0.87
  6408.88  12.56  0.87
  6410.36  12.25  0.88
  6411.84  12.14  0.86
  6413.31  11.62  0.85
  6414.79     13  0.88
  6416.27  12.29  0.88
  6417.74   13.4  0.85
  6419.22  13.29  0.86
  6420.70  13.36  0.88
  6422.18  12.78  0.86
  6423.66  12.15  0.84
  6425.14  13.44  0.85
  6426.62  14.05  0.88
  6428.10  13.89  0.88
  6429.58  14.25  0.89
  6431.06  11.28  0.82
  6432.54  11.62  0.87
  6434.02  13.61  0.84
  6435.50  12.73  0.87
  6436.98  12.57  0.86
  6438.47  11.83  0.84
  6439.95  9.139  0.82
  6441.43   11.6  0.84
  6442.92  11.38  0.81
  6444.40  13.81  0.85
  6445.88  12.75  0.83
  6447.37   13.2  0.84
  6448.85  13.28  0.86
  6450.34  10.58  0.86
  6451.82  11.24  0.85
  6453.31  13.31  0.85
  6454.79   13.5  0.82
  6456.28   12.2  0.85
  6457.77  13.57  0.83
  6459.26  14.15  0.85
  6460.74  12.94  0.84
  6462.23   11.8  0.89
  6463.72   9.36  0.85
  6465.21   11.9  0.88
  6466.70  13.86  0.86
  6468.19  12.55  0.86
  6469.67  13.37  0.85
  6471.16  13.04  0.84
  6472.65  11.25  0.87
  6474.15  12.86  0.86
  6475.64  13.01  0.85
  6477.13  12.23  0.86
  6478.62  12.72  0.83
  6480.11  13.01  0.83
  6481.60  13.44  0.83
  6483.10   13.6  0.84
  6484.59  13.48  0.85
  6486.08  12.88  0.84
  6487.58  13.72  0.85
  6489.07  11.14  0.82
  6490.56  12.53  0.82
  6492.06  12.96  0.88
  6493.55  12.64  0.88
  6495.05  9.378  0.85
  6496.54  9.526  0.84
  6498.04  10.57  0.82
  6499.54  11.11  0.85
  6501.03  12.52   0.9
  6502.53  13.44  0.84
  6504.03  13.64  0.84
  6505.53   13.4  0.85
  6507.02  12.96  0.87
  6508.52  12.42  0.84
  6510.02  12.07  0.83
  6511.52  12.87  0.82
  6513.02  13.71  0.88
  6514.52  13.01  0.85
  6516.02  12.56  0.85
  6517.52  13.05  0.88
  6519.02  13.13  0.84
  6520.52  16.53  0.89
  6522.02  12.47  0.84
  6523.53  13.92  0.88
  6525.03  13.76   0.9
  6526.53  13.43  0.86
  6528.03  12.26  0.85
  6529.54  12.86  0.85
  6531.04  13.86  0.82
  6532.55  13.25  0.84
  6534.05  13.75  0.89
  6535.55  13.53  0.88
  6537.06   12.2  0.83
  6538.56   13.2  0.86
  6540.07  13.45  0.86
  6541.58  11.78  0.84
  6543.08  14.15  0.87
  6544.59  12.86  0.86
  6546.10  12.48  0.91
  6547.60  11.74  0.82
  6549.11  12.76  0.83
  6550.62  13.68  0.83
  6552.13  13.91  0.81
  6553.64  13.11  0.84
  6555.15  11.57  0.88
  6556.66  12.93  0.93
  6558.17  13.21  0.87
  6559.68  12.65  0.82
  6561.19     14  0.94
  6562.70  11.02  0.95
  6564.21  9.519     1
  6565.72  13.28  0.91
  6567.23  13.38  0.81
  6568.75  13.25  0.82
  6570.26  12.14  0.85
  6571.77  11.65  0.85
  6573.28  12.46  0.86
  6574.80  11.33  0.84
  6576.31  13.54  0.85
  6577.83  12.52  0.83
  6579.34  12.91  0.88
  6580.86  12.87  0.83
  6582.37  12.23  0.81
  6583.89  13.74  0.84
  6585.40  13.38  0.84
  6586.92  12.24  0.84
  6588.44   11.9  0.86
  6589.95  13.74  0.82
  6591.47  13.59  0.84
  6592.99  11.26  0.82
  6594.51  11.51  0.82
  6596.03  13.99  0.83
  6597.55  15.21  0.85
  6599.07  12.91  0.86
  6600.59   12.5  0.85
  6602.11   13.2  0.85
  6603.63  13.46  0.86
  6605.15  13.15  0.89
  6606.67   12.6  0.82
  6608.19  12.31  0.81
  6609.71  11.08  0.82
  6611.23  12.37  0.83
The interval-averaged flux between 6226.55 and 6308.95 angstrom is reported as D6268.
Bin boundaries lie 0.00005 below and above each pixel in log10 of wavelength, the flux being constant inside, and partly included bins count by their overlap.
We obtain 12.1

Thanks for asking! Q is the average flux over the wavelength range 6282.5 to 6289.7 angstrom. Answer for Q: 12.6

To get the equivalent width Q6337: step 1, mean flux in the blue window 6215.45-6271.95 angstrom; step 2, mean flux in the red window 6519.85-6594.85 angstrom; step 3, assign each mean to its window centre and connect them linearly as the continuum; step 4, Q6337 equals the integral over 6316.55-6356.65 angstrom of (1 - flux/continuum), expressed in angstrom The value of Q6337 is -1.7 angstrom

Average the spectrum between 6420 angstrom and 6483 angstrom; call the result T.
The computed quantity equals 12.6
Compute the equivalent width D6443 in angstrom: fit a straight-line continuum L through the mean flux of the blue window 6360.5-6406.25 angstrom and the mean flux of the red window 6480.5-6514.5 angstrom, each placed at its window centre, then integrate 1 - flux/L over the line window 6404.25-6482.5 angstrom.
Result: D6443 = -1.0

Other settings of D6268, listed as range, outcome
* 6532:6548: 13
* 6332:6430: 12.6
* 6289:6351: 12.5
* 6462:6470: 12.1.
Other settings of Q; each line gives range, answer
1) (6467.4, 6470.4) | 13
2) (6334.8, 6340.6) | 11.9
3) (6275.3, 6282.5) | 12.4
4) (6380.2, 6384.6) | 12.9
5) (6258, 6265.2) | 11.4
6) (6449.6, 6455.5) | 12.2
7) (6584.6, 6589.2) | 12.5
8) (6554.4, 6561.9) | 12.9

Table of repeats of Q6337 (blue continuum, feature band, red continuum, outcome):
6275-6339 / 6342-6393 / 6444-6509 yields -0.4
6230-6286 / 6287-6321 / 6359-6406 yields -1.1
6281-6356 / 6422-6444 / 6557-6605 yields 0.3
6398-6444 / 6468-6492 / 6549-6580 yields -0.6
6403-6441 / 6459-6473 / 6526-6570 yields 0.3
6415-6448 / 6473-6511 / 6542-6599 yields 0.8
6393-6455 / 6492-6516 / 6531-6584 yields 0.8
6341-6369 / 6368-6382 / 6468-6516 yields 0.2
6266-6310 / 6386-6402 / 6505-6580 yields 0.4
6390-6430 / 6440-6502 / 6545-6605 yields 1.9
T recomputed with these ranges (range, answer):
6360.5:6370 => 12.3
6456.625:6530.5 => 12.7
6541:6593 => 12.7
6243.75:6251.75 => 11.5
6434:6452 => 12.1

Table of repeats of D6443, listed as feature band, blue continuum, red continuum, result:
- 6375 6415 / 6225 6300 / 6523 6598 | -0.3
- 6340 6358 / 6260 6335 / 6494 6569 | -0.3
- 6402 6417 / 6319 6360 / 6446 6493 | 0.2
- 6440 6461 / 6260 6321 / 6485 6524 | 0.1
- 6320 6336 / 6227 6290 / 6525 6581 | -0.7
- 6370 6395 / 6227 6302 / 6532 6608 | -0.6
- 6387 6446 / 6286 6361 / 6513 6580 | 0.8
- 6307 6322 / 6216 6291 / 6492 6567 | -0.7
